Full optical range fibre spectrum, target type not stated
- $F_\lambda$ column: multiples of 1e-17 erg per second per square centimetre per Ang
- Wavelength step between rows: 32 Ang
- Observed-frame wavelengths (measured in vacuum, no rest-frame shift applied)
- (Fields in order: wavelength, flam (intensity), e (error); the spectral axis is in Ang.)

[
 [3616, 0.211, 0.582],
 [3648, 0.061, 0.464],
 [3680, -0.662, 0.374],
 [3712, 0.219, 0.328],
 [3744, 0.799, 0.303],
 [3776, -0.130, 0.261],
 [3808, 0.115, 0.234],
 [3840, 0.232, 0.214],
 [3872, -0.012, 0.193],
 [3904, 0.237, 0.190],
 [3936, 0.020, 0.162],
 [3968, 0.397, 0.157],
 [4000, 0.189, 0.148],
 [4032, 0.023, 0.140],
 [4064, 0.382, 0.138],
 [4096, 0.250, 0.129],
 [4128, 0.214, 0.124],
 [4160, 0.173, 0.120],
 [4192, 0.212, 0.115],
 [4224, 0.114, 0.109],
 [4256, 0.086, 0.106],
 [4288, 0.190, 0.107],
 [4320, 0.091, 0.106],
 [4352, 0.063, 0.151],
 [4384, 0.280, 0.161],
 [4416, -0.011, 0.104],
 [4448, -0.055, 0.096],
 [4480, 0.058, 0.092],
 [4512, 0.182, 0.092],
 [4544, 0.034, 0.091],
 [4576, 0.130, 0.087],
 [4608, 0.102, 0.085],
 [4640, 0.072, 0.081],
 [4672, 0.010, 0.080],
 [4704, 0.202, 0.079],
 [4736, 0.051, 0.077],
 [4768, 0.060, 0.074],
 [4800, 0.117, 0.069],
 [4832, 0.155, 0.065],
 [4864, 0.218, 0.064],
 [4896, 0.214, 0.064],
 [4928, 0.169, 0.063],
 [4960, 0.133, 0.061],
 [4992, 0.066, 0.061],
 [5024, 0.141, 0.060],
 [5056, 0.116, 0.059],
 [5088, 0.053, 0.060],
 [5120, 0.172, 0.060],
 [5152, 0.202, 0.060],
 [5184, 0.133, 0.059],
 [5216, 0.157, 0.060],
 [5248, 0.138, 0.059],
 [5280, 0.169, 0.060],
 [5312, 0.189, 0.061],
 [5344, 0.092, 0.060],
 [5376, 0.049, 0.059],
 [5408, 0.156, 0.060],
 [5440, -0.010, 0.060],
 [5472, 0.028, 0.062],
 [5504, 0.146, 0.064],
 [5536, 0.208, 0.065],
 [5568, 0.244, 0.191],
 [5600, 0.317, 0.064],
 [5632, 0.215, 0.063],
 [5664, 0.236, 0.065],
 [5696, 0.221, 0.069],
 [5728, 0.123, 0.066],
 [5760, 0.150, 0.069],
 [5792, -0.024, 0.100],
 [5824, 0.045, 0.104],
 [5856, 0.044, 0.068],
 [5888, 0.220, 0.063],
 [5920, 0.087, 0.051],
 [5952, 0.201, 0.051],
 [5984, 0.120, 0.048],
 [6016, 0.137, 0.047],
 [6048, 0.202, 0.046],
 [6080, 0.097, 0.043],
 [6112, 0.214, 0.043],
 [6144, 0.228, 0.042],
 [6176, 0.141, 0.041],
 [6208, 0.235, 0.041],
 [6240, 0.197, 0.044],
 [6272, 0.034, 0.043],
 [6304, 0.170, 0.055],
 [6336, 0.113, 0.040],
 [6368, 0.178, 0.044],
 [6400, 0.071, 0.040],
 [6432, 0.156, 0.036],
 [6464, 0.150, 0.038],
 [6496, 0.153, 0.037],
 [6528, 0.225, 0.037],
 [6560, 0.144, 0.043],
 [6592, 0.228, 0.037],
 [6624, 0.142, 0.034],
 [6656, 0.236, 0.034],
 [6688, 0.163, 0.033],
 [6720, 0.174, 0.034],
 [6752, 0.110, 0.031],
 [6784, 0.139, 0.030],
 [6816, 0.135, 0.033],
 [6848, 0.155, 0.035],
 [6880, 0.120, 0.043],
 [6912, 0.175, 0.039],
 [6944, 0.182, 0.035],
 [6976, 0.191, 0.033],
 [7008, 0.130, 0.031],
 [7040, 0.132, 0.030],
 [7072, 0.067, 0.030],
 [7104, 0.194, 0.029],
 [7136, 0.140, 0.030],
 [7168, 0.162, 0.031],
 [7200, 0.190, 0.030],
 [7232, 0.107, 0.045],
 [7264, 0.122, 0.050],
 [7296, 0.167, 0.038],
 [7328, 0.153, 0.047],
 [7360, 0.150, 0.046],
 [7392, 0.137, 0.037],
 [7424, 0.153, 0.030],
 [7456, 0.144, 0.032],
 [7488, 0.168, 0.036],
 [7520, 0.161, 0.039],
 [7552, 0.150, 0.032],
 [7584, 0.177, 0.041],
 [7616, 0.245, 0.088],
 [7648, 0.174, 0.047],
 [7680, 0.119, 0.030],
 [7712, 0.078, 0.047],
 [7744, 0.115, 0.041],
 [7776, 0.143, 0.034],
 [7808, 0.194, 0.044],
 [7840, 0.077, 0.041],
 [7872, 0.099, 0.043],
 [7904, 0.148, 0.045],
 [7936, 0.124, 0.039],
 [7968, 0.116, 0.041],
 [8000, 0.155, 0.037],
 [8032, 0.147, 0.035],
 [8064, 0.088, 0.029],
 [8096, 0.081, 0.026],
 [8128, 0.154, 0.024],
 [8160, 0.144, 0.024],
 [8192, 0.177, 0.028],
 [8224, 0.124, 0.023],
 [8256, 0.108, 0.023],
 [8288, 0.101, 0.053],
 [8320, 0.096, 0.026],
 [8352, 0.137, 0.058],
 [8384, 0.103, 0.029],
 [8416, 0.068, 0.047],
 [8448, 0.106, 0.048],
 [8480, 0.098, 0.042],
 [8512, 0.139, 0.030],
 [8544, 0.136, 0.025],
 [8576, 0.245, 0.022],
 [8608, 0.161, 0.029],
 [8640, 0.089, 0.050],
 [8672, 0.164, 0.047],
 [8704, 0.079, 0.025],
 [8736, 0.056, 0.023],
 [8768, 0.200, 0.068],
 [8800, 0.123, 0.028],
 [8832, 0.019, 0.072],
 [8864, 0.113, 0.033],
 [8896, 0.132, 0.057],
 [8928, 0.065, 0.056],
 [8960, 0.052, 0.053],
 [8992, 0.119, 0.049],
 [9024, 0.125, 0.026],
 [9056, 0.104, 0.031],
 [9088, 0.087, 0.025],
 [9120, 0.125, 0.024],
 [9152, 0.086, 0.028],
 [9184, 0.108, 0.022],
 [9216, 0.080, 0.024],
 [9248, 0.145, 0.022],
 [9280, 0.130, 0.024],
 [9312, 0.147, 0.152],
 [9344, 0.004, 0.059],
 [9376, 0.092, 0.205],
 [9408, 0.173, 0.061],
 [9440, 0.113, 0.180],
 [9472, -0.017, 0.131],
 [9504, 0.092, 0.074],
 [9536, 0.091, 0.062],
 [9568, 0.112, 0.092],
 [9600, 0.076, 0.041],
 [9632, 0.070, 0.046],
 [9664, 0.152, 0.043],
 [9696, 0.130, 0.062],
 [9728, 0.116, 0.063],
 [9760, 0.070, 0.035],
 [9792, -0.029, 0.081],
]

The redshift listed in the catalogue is 0.31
